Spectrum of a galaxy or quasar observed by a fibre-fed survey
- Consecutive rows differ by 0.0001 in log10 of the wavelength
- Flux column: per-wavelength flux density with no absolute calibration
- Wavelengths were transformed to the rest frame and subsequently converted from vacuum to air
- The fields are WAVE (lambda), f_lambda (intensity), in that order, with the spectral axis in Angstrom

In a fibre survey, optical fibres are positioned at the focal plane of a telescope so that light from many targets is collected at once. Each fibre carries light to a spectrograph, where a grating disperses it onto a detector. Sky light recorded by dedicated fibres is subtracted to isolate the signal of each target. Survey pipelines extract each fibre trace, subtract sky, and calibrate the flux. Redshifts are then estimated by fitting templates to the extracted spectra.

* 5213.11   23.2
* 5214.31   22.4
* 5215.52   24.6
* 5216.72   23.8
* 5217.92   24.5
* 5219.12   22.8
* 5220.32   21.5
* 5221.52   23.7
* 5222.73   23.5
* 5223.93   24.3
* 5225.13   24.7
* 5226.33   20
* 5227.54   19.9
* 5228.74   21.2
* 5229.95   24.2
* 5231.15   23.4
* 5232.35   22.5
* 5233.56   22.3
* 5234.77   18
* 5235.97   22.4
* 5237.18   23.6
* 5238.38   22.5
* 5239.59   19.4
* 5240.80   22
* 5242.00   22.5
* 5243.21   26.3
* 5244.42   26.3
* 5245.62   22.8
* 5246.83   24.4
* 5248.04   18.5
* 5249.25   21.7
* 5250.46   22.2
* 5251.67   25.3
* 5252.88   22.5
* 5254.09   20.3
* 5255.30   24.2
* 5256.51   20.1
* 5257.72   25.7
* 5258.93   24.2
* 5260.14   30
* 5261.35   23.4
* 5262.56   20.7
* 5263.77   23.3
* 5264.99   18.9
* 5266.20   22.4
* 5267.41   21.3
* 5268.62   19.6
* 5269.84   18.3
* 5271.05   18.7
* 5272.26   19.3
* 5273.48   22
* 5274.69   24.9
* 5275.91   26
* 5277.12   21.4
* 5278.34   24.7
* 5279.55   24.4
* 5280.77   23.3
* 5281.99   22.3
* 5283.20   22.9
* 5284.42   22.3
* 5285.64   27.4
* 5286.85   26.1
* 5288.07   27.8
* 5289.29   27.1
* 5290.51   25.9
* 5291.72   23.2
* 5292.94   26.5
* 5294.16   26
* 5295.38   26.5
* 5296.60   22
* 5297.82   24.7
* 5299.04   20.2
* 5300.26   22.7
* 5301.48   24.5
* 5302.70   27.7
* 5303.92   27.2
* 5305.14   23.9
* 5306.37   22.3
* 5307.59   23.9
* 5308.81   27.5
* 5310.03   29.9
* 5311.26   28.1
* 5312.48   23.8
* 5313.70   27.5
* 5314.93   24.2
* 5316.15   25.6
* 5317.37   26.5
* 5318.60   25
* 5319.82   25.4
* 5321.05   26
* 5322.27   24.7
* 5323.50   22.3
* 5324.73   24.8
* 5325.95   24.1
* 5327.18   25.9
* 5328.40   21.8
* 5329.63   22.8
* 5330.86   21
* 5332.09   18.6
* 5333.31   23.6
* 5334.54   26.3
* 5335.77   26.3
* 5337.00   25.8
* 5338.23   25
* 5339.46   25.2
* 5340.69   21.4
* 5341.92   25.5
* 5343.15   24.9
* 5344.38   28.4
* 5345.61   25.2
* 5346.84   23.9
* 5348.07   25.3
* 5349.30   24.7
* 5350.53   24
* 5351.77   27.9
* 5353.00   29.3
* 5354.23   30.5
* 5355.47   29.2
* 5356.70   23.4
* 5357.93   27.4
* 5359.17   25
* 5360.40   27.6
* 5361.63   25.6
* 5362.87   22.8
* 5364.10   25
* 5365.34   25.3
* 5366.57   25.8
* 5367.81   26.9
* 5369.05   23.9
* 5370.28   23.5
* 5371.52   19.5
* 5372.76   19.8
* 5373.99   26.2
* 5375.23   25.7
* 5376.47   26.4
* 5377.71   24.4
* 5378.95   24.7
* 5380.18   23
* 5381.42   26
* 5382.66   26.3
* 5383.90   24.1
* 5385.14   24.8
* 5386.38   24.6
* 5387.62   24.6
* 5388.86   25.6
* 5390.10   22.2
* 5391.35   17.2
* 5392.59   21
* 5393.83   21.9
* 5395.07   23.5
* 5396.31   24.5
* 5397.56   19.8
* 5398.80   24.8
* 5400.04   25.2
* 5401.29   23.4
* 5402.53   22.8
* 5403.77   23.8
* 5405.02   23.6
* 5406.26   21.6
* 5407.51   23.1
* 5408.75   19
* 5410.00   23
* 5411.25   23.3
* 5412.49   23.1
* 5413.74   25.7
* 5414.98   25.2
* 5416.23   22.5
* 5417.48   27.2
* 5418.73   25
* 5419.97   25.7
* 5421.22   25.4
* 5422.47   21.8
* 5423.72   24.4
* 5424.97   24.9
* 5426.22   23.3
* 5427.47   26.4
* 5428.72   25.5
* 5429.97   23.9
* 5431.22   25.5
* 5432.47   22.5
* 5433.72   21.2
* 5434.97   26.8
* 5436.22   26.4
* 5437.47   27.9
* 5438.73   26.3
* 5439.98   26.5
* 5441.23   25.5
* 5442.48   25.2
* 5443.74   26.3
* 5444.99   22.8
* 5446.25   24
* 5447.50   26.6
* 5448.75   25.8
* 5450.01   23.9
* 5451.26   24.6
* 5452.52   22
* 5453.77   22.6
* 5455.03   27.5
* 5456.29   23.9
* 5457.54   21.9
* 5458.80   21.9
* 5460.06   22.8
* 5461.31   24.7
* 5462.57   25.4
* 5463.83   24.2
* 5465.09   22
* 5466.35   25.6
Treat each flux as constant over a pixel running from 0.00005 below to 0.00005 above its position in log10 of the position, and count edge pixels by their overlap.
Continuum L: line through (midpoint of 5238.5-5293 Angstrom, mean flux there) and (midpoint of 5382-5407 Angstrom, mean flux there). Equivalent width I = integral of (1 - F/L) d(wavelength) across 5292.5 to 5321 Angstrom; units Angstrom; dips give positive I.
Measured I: -2.61 Angstrom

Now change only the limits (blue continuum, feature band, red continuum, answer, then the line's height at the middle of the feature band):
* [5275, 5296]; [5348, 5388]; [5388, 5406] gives -3.2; 23.4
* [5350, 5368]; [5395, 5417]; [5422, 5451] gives 2.0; 25.5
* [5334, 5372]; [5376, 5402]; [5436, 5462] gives 1.6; 25.2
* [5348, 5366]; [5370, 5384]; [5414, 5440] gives 0.9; 25.9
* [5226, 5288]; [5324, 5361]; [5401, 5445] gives -2.5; 23.5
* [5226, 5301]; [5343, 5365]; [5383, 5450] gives -2.3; 23.6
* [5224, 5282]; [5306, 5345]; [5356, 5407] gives -2.5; 23.3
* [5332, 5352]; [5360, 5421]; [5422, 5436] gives 1.7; 24.6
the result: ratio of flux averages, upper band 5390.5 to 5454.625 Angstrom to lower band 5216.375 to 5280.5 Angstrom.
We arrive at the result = 1.1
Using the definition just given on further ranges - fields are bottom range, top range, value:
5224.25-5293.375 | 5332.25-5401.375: 1.08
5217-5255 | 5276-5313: 1.10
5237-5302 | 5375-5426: 1.02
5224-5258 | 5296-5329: 1.11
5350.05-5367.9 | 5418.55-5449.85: 0.95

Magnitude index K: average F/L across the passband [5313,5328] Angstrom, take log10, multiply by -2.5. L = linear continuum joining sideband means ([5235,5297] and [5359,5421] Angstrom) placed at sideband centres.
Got -0.071 mag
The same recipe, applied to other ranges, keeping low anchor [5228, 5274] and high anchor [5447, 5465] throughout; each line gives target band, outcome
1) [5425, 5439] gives -0.053 mag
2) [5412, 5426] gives -0.039 mag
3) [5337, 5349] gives -0.088 mag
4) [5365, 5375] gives -0.028 mag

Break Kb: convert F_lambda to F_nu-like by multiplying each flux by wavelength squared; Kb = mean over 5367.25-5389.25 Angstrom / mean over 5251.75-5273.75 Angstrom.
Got 1.16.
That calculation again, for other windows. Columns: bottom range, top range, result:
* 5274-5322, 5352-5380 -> 1.04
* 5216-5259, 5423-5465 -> 1.17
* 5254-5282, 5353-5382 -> 1.16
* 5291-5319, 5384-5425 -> 0.97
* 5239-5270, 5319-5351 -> 1.11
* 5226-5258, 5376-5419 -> 1.12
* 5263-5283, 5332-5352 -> 1.17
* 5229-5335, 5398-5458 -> 1.09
